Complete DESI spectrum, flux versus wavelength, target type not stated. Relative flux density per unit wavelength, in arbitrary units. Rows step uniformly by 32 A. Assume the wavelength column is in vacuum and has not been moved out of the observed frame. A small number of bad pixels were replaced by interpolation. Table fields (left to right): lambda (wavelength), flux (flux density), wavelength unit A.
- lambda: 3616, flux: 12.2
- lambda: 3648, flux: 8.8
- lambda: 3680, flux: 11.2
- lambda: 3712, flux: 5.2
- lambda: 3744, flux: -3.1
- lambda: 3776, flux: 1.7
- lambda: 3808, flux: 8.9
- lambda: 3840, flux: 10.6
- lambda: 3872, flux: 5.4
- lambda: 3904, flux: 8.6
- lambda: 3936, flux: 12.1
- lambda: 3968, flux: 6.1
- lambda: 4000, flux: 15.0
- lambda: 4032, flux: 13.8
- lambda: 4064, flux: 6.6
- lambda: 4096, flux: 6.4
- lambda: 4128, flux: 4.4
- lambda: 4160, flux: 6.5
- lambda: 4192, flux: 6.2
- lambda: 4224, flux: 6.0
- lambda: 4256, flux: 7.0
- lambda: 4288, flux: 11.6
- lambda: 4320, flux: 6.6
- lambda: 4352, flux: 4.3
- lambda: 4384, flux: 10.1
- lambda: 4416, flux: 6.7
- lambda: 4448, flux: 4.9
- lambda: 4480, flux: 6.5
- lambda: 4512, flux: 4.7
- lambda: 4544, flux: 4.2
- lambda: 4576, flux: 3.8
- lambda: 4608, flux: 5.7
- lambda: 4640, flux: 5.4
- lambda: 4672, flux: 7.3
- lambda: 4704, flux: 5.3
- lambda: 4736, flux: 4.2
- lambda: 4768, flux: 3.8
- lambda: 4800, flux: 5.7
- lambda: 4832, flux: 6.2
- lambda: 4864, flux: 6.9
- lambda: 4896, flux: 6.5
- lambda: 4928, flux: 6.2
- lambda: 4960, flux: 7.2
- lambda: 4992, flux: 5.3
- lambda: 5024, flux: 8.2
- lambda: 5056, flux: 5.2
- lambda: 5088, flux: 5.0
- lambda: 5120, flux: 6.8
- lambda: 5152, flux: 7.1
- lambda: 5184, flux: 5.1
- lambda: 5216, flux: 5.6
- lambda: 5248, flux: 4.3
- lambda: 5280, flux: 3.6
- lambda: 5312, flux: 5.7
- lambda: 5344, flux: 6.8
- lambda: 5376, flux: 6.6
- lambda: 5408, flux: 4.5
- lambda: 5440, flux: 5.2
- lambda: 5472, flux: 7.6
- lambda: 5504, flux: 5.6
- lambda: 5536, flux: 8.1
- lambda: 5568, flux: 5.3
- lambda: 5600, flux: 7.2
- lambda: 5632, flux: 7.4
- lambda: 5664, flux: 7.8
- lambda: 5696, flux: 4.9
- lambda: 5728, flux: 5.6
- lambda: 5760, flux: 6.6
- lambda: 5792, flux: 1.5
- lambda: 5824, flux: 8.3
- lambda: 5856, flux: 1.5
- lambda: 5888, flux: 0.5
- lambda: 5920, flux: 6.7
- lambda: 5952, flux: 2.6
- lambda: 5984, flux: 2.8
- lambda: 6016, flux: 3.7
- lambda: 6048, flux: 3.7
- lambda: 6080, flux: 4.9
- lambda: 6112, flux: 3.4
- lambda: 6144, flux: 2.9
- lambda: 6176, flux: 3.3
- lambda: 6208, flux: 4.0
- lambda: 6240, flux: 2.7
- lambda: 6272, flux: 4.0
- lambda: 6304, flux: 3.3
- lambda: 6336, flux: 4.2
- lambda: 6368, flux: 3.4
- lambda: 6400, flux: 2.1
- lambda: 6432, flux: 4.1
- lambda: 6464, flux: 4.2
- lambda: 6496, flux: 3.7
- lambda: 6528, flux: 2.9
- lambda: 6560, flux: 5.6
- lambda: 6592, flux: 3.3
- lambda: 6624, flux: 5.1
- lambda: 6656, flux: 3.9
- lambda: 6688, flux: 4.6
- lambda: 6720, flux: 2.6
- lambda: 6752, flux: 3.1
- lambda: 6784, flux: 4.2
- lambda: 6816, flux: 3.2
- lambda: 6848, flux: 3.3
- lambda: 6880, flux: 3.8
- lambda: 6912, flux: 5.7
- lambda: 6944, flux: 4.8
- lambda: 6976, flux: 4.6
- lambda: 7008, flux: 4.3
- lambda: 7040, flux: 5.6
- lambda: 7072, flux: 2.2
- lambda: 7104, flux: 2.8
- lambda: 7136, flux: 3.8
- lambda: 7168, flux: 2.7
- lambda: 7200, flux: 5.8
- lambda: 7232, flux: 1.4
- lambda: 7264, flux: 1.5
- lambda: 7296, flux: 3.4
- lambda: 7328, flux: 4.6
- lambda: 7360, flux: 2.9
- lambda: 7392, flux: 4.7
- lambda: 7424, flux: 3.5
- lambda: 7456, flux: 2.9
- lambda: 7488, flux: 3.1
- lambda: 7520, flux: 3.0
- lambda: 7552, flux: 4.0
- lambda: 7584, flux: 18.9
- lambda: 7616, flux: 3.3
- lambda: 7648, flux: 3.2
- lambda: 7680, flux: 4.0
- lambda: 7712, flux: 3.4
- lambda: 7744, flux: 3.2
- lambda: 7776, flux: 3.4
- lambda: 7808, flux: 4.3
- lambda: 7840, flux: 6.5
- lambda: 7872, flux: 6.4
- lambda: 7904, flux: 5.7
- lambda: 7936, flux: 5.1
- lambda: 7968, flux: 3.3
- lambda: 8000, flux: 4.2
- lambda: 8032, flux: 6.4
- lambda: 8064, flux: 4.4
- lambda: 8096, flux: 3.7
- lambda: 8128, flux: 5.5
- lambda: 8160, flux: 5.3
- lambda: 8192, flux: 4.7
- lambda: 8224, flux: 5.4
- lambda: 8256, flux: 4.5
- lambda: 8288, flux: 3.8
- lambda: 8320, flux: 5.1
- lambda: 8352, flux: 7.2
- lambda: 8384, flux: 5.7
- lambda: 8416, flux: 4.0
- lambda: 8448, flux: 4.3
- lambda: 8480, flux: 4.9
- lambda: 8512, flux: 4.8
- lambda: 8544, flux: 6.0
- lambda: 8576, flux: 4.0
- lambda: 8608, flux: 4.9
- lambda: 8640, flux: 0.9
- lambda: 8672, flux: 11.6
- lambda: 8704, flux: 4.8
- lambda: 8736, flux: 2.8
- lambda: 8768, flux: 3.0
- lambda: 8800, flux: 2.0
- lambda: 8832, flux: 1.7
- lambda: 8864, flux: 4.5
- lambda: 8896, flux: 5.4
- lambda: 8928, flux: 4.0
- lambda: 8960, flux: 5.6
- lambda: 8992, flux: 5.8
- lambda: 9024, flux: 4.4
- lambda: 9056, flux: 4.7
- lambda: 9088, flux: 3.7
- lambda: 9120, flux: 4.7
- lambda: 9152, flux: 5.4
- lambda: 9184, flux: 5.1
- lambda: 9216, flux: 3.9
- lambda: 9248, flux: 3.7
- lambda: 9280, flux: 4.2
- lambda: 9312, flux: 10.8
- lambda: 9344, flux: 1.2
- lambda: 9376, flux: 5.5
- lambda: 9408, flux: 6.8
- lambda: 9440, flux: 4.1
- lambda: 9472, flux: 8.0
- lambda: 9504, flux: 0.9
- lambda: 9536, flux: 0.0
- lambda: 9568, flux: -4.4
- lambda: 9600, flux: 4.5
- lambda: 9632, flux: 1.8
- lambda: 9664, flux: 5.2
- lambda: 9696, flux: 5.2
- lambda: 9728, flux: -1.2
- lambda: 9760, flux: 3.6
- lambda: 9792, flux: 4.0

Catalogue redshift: 1.035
